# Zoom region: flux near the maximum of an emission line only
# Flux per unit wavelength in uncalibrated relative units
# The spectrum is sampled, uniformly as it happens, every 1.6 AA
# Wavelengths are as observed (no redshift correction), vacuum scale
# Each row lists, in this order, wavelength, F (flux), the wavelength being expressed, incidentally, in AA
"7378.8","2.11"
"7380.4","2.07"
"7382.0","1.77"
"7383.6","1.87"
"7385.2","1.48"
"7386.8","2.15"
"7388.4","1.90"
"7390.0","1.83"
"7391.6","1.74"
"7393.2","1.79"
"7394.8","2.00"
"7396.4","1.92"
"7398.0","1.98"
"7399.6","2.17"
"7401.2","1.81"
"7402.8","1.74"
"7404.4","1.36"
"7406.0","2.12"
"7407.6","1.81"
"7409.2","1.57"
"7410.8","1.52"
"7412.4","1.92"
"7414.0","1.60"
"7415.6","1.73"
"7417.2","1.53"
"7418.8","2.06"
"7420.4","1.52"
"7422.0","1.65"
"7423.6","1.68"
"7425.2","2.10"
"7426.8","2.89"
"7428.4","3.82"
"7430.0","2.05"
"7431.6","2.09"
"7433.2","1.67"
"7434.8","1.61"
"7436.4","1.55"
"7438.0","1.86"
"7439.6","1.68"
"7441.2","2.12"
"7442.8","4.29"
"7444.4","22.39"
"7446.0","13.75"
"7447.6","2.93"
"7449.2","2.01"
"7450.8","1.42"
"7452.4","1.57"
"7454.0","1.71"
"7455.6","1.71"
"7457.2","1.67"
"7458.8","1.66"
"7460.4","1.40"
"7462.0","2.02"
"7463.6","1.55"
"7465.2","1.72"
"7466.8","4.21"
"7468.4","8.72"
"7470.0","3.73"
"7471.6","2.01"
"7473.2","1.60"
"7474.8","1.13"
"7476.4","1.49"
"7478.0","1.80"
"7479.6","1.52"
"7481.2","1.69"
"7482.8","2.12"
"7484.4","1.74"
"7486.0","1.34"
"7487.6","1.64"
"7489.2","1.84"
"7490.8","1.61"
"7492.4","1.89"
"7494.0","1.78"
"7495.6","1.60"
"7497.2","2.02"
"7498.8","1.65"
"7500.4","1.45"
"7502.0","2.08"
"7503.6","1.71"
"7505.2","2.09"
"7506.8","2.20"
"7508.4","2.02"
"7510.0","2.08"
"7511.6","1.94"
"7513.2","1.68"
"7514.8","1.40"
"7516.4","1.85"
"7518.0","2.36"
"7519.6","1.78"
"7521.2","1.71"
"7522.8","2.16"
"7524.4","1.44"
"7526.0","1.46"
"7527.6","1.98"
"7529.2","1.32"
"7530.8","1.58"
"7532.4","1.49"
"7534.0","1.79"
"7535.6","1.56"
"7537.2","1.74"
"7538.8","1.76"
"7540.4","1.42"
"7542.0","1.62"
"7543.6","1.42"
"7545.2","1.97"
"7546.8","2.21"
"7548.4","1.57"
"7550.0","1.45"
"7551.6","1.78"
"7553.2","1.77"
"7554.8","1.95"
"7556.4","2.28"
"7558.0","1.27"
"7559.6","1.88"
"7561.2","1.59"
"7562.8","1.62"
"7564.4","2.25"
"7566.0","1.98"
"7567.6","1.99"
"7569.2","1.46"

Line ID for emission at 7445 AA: H-alpha 6563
